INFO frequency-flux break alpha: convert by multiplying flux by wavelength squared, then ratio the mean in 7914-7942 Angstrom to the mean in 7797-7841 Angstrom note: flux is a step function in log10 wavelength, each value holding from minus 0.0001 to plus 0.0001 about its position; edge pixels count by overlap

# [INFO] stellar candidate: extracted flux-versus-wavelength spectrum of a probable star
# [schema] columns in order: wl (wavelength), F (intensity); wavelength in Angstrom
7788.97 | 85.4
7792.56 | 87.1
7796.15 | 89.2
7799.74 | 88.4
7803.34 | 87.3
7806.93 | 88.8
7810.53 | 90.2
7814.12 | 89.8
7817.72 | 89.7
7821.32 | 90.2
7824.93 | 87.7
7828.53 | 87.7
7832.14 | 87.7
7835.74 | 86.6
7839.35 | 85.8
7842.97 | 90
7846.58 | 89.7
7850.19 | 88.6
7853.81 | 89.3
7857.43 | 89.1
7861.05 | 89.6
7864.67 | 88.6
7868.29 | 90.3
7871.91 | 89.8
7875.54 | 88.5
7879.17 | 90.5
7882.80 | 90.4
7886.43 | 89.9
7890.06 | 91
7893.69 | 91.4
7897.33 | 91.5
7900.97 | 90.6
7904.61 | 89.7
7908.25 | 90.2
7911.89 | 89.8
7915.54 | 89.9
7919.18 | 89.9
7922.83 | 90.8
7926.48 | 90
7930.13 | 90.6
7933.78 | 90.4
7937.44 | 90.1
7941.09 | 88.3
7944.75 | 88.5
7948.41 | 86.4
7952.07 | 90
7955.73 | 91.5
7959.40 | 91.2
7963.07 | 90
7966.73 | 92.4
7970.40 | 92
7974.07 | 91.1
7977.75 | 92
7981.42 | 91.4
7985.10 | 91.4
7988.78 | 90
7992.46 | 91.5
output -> 1.05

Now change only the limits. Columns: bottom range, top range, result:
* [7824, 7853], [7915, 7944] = 1.05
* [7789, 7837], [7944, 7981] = 1.06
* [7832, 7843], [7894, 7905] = 1.06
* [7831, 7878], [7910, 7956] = 1.03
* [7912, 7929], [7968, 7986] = 1.03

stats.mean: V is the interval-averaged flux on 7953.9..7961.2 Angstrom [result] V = 91.3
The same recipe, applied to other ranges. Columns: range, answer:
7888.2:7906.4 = 90.8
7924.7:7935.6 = 90.4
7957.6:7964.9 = 90.6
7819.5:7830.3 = 88.5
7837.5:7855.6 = 88.6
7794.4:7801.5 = 88.8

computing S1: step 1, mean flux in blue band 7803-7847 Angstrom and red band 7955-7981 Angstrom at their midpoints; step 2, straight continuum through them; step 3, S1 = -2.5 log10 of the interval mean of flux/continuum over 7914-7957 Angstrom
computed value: 0.01 mag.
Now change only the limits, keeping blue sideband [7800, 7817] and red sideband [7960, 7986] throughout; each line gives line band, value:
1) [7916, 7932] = 0.00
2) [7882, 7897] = -0.01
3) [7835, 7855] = 0.01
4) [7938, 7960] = 0.02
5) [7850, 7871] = 0.01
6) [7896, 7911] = 0.00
